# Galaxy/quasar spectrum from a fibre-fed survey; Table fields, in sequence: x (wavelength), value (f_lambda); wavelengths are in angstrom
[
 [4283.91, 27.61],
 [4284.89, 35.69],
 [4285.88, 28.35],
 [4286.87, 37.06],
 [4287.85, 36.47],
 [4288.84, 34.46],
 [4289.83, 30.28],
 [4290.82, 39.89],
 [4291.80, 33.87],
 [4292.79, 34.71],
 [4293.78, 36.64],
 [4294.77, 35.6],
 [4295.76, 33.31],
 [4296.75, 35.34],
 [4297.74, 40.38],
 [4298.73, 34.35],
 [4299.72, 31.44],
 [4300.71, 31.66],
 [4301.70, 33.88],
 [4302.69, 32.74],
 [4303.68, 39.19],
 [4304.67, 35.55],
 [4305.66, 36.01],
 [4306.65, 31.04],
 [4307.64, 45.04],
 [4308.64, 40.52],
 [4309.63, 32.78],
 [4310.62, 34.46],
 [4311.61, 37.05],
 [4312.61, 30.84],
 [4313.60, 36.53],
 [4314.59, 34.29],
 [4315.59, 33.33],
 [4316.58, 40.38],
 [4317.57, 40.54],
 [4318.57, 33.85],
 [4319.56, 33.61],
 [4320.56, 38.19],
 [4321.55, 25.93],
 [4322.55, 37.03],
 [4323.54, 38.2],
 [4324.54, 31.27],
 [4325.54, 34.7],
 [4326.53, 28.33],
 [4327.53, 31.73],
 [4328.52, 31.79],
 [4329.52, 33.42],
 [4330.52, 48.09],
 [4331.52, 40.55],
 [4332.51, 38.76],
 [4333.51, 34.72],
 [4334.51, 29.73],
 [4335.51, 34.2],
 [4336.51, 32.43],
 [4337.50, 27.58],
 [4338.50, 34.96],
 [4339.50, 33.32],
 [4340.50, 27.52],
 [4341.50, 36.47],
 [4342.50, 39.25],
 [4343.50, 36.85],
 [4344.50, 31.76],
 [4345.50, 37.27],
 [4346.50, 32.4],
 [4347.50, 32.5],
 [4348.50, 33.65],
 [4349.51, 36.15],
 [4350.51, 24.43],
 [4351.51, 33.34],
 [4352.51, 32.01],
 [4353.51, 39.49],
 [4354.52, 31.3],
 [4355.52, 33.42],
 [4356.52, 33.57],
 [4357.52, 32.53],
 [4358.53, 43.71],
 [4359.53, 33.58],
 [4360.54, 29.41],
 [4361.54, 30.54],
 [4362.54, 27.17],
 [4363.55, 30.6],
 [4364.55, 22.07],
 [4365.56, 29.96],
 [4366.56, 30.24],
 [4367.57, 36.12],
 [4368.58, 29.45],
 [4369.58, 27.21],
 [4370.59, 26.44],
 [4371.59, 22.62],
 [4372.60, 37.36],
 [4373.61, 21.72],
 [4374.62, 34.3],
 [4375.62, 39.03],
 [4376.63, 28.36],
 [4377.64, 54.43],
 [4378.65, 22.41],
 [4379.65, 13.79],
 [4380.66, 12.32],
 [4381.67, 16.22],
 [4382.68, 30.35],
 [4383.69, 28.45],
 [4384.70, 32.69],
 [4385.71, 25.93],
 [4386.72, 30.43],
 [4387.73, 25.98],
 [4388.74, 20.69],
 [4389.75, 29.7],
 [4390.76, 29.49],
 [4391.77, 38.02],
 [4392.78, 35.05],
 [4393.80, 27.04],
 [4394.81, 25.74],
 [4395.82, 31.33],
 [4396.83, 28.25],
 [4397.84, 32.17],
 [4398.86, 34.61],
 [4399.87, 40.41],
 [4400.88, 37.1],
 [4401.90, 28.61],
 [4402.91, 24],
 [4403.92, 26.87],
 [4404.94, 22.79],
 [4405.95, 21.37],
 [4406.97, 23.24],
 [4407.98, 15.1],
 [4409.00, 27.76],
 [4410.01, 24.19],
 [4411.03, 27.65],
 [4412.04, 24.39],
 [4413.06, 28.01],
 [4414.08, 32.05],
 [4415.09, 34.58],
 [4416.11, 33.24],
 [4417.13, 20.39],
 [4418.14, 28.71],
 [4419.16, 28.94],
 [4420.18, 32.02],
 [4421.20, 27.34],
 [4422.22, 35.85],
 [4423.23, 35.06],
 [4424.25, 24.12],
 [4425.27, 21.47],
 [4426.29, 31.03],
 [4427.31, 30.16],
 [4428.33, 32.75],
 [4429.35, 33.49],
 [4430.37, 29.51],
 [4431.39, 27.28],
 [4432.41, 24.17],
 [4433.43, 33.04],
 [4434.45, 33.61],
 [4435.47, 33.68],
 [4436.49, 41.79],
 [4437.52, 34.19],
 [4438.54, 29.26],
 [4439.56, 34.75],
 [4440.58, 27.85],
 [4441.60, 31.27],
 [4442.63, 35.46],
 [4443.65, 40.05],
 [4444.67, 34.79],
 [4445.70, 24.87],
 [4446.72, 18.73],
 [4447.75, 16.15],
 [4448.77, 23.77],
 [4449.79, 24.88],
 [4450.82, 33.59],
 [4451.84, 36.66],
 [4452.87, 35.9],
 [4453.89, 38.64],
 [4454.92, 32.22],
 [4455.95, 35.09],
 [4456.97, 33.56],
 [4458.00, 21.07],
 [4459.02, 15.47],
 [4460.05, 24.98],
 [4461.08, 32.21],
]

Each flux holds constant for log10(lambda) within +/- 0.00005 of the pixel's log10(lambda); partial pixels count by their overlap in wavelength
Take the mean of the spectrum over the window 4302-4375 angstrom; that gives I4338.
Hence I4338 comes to 33.5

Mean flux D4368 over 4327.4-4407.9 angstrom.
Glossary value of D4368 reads 31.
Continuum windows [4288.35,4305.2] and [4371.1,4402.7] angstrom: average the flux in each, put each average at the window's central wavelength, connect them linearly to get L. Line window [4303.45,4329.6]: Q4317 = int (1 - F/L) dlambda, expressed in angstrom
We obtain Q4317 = -1.0 angstrom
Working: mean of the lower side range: 34.9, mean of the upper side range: 29.5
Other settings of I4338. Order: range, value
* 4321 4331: 34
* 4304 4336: 35.4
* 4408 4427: 28.4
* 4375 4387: 27.9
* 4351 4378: 32.1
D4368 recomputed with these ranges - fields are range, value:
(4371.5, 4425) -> 28.5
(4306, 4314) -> 36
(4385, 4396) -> 29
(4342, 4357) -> 33.8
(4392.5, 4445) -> 29.9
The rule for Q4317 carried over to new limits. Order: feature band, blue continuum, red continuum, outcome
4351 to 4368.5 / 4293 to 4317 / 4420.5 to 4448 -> 0.6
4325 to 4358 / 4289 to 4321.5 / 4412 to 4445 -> 0.3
